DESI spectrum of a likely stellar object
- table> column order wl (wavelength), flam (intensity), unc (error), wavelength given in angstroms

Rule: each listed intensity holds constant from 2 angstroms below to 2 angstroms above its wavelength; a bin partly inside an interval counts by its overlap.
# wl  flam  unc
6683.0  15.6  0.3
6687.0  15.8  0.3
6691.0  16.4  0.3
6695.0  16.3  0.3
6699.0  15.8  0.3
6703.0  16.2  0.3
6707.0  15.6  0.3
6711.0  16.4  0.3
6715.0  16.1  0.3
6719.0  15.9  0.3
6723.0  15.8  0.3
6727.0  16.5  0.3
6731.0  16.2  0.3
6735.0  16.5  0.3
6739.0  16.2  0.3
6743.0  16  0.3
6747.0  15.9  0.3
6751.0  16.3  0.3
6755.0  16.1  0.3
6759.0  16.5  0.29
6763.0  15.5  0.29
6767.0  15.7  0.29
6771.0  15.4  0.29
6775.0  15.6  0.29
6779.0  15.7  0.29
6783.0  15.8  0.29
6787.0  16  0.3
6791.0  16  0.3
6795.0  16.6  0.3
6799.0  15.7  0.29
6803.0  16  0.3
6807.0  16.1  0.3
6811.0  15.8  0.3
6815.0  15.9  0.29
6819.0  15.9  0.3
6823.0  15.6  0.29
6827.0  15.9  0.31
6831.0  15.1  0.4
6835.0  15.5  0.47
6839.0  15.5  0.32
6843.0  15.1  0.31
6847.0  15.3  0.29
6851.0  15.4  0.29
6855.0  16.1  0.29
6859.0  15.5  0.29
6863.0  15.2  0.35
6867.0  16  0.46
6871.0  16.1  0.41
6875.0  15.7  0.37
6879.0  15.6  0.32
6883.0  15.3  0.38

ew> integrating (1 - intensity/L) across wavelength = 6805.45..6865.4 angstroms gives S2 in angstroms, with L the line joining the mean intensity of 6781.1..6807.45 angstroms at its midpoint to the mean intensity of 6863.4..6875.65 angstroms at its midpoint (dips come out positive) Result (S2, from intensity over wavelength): 1.3 angstroms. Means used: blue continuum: 16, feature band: 15.6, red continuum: 15.9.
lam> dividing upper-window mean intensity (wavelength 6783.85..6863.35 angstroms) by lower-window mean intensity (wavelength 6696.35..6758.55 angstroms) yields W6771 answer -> 1.0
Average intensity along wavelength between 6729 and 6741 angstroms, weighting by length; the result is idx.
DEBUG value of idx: 16.3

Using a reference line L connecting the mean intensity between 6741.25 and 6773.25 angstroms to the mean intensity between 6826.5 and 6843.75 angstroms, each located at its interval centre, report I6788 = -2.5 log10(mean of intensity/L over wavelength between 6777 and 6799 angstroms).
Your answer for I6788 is -0.019 mag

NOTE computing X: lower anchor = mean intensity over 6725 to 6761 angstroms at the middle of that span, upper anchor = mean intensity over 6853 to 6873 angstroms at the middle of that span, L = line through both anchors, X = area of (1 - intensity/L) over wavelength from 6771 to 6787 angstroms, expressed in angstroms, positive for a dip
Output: 0.4 angstroms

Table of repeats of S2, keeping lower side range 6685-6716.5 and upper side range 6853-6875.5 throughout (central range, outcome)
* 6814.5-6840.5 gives 0.37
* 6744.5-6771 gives 0.02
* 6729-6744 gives -0.22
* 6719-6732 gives -0.08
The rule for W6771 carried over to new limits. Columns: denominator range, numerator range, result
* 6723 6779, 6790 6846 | 0.98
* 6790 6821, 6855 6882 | 0.98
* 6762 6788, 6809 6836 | 1.00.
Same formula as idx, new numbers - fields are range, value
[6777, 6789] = 15.8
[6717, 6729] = 16.1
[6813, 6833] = 15.7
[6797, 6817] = 15.9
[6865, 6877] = 15.9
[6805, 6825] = 15.9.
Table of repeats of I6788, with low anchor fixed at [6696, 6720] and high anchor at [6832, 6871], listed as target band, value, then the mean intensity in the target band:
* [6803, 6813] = -0.019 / 16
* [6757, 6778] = 0.005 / 15.7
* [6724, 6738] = -0.027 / 16.3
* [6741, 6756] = -0.013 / 16.1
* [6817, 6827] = -0.010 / 15.8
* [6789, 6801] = -0.026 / 16.1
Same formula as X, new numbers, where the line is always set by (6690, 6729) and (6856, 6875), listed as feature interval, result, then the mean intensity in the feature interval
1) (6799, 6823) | -0.1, 15.9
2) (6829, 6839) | 0.3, 15.3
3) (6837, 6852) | 0.4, 15.3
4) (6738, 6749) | 0.0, 16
